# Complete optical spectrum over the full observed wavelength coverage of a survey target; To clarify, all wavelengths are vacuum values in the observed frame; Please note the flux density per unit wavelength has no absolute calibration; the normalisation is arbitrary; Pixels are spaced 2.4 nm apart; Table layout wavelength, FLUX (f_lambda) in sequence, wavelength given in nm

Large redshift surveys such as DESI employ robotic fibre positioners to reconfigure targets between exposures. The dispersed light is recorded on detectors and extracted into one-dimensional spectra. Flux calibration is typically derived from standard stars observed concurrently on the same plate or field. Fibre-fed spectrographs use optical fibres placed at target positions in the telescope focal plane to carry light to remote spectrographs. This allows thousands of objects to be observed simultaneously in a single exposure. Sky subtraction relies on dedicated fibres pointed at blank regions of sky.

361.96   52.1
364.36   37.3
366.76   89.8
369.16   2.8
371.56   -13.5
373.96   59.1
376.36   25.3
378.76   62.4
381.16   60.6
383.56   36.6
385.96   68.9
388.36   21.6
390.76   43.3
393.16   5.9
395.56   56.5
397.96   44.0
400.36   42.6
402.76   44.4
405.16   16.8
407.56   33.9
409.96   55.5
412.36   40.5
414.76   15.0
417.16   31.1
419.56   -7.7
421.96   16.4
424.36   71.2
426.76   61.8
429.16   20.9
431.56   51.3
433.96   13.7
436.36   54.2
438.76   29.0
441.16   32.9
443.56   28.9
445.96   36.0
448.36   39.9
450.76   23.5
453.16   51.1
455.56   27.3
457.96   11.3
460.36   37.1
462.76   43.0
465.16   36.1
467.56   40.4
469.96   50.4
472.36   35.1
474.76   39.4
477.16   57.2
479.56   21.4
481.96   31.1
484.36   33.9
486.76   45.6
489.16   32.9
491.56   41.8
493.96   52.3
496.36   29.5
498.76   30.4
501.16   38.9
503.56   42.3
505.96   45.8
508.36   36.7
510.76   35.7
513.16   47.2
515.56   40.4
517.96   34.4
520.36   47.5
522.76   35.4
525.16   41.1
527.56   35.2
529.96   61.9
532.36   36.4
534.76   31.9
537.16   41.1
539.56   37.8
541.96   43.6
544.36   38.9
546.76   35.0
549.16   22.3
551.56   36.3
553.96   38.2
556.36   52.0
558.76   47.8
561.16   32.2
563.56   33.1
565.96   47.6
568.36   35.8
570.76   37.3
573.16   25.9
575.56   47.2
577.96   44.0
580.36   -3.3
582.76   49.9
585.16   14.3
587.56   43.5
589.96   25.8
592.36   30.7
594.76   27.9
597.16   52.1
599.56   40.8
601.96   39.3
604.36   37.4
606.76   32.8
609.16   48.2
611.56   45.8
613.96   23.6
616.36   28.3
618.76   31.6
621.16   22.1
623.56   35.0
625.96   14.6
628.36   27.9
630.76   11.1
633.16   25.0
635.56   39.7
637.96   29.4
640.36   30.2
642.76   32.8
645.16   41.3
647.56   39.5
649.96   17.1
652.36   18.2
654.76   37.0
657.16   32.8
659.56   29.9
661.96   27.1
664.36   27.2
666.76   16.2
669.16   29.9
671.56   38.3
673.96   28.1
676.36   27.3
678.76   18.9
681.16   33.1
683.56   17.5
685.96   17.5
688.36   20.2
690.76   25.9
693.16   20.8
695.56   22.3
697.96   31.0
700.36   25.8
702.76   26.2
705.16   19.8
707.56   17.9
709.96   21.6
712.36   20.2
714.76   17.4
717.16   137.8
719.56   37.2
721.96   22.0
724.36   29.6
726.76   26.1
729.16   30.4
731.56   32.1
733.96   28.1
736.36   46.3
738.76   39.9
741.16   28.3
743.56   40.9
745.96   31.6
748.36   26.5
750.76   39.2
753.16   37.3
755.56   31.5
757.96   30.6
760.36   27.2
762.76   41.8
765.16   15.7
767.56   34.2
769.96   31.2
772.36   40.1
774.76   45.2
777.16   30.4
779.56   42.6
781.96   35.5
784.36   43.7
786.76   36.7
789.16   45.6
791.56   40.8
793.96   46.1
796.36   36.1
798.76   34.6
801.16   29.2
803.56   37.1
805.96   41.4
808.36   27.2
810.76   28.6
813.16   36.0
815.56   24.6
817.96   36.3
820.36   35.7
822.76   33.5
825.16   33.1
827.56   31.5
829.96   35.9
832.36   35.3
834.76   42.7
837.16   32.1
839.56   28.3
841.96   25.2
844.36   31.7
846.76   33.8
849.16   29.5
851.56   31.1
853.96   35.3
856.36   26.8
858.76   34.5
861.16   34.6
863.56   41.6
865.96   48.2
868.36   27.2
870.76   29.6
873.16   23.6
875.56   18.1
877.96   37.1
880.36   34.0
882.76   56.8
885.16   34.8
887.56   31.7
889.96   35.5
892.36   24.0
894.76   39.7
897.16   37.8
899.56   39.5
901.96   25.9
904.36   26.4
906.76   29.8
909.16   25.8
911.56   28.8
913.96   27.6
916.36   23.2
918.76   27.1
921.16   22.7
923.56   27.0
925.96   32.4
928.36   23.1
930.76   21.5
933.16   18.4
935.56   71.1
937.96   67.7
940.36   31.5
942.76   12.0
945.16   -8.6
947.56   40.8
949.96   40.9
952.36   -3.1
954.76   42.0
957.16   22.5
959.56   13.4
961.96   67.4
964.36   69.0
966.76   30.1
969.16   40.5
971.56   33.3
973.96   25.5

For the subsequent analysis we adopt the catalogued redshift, 0.924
